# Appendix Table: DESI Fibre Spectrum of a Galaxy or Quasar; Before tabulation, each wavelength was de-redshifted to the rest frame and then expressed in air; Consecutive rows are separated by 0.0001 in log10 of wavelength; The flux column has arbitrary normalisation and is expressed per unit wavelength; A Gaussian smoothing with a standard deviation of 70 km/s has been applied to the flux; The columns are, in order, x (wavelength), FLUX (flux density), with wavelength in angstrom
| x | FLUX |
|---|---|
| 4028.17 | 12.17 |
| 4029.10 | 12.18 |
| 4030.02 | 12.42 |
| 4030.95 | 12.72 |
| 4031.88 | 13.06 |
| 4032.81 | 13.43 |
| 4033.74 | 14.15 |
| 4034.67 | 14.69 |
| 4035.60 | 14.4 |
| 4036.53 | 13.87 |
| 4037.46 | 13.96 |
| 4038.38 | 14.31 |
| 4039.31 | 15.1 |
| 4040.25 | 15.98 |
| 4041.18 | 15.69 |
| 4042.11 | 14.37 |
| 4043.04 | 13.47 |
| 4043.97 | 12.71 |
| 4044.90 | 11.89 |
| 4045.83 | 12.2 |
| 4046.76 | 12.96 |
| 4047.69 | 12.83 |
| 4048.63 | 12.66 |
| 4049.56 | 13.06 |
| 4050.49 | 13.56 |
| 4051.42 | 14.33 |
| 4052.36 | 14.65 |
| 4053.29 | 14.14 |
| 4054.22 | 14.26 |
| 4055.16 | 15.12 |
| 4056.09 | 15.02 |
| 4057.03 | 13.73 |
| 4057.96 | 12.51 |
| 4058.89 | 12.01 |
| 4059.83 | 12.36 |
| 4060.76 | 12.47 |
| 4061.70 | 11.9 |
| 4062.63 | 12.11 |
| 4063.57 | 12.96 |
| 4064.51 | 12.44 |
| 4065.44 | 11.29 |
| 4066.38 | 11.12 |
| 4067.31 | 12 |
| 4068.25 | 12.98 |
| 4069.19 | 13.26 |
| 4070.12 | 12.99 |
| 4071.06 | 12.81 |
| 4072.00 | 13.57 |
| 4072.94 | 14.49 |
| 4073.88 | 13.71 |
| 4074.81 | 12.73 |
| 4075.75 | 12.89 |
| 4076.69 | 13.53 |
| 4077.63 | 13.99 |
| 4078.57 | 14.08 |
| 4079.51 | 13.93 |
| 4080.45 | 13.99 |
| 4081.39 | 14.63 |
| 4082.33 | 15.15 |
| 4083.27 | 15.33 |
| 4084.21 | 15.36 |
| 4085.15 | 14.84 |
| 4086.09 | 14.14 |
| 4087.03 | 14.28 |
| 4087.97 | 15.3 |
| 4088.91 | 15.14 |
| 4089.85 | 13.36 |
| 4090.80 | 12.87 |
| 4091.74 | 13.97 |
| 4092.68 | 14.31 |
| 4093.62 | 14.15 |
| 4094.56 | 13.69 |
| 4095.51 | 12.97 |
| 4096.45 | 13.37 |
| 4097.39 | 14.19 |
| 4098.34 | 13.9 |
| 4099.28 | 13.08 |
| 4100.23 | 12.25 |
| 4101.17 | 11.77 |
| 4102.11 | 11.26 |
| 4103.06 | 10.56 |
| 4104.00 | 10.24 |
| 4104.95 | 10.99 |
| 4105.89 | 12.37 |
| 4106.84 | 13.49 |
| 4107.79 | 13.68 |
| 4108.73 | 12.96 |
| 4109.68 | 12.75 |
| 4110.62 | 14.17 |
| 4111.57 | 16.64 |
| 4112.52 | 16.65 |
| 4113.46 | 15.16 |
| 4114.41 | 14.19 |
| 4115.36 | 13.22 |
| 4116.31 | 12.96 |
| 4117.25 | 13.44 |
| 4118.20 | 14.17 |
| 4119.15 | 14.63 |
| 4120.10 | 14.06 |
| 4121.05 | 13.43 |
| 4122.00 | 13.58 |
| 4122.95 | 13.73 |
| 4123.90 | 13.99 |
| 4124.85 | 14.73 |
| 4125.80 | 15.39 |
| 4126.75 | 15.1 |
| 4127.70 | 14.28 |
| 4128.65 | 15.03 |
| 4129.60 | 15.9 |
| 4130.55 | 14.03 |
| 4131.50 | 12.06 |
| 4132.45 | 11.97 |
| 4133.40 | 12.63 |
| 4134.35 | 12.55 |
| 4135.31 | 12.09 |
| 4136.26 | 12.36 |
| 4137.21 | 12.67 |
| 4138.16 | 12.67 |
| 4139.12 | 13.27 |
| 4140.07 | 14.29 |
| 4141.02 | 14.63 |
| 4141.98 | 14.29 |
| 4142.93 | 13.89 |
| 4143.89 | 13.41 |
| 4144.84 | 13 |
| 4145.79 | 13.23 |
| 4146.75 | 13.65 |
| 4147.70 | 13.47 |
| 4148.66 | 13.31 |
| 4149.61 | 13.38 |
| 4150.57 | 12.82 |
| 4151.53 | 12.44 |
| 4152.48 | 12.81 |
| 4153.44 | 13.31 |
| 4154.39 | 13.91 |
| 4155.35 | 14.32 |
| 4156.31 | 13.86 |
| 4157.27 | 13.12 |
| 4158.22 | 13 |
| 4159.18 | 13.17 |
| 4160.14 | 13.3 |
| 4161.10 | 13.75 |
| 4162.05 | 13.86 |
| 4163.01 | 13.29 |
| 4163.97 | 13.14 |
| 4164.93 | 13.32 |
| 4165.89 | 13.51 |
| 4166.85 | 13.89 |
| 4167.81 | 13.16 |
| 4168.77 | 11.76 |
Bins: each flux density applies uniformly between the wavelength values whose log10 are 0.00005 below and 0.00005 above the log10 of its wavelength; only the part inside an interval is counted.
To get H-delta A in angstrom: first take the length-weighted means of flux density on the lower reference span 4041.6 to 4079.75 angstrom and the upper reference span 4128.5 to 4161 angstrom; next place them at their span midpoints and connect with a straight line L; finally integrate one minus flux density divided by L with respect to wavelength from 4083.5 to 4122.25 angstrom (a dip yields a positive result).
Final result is -1.1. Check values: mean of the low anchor 13.1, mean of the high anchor 13.3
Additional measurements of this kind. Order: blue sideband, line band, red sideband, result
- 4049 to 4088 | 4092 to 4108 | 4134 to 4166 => 0.9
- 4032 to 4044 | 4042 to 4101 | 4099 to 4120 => 1.4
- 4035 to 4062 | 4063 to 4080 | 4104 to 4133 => 0.9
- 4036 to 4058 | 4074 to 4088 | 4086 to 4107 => -0.9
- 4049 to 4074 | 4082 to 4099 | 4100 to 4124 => -1.3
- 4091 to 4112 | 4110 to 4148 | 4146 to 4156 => -1.9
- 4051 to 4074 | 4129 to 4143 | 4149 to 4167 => 0.0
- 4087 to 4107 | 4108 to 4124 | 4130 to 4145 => -1.2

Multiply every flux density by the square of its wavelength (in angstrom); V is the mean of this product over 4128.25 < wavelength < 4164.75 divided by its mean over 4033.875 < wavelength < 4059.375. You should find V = 1.01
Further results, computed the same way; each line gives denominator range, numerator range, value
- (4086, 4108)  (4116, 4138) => 1.06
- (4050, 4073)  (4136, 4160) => 1.07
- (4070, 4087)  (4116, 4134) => 1.02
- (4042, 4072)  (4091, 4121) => 1.06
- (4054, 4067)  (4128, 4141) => 1.08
